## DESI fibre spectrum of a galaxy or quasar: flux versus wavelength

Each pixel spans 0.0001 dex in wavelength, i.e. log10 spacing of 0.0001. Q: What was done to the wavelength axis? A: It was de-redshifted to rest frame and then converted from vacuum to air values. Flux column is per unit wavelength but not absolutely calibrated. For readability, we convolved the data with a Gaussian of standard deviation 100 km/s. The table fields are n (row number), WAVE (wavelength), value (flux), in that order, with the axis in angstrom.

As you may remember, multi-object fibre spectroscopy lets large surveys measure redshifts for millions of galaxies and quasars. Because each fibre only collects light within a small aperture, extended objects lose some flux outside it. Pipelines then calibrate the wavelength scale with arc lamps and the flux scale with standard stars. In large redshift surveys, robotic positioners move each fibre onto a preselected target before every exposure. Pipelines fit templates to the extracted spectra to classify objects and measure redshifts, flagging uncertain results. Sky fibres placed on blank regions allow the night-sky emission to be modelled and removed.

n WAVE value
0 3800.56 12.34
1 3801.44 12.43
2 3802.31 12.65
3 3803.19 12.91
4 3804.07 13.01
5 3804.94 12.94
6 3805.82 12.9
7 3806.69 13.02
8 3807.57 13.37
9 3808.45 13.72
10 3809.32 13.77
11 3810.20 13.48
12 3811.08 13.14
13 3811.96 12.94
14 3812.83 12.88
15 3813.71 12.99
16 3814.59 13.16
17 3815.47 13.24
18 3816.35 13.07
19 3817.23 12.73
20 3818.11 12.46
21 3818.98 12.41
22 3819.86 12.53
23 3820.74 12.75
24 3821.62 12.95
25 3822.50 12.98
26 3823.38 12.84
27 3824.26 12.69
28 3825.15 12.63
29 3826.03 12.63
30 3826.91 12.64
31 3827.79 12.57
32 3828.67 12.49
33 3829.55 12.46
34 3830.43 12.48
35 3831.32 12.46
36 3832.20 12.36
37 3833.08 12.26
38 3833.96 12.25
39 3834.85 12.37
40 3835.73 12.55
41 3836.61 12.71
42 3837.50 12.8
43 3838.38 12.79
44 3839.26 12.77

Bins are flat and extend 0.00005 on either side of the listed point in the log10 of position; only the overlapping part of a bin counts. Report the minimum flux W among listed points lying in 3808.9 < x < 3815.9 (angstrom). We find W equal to 12.88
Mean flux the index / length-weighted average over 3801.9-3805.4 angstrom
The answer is 12.9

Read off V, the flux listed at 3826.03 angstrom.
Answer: 12.63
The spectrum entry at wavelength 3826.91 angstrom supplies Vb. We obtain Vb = 12.64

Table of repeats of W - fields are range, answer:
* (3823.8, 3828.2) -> 12.57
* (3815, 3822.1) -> 12.41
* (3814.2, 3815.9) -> 13.16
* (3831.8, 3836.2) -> 12.25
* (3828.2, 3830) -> 12.46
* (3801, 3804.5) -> 12.43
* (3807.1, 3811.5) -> 13.14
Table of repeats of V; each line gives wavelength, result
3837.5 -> 12.8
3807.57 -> 13.37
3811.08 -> 13.14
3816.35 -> 13.07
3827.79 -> 12.57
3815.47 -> 13.24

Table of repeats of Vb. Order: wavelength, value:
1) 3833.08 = 12.26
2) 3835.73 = 12.55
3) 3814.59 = 13.16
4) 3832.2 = 12.36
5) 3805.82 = 12.9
